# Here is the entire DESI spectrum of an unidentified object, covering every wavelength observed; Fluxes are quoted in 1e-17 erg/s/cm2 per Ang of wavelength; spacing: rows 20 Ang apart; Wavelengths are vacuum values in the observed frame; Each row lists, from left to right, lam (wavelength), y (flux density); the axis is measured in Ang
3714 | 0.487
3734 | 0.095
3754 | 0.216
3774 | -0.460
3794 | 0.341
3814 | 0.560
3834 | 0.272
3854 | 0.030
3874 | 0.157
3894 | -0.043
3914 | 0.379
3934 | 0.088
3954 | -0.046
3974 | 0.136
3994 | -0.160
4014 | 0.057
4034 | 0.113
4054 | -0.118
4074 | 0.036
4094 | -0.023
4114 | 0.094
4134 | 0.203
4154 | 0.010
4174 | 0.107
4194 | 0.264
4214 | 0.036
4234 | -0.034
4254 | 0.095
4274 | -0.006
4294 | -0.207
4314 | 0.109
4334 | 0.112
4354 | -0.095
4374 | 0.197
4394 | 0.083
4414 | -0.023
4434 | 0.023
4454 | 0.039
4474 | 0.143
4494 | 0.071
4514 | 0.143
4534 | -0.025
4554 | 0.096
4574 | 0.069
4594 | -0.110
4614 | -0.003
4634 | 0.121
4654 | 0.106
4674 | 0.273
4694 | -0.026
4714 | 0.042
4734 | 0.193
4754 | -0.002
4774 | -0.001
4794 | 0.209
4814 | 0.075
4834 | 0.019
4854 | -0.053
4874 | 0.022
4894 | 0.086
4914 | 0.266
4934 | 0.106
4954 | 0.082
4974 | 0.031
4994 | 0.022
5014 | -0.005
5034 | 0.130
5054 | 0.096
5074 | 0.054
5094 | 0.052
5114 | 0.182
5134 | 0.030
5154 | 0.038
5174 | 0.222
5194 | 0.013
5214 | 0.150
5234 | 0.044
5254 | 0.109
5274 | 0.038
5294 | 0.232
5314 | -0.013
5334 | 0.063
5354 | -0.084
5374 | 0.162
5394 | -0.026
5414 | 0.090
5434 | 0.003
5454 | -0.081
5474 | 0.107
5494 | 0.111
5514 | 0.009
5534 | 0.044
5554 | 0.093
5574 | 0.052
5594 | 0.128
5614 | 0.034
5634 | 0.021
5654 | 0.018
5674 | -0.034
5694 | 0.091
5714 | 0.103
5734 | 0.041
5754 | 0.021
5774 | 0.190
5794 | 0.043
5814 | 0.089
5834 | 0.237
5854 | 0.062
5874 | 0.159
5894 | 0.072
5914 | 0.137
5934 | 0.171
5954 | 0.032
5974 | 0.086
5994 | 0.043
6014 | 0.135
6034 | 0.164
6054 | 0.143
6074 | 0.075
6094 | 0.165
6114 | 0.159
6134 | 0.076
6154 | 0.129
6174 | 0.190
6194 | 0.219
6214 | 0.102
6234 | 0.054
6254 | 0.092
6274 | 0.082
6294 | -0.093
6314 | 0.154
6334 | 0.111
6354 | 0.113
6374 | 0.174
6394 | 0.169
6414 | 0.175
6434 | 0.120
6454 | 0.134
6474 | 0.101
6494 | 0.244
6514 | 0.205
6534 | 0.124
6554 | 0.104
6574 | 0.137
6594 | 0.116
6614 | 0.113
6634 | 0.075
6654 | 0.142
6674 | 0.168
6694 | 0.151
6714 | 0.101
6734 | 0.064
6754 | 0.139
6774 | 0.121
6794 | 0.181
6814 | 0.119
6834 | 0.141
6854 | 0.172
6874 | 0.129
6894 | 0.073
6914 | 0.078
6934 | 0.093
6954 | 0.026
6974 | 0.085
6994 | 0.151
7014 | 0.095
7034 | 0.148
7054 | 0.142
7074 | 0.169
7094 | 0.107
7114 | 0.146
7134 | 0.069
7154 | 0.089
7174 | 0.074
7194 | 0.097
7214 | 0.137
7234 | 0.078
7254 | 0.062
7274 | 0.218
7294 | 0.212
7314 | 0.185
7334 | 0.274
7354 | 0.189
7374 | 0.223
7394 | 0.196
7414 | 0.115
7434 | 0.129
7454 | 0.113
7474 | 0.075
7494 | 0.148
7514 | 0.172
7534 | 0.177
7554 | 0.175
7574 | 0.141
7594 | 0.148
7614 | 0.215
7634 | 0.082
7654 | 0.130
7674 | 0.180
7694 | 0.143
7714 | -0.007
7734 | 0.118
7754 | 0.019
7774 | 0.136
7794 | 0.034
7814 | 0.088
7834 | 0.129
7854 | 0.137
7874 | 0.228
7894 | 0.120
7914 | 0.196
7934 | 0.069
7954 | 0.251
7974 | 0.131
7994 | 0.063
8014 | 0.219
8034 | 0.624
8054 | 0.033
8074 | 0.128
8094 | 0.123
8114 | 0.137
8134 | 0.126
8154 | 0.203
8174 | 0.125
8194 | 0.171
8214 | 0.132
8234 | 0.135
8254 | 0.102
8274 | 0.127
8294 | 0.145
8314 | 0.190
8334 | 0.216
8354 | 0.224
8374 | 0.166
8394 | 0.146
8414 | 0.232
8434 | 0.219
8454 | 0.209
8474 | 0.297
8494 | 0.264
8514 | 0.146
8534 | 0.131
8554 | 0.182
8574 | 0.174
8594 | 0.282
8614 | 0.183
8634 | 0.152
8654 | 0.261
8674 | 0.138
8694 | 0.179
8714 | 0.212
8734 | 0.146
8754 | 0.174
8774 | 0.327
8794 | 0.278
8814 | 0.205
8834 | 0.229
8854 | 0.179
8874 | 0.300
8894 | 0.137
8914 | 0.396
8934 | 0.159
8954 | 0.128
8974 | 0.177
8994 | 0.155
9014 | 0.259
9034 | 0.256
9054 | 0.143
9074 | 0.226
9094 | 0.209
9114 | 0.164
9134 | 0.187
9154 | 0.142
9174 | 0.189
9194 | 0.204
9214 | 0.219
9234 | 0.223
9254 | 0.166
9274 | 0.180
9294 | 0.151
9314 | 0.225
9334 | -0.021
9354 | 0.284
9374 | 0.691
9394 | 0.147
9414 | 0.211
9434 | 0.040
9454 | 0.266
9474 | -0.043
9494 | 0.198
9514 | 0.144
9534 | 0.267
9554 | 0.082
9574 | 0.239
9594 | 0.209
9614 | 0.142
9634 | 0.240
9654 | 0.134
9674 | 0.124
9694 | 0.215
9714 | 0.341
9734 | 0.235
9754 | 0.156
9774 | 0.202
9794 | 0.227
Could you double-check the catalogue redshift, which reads 1.15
